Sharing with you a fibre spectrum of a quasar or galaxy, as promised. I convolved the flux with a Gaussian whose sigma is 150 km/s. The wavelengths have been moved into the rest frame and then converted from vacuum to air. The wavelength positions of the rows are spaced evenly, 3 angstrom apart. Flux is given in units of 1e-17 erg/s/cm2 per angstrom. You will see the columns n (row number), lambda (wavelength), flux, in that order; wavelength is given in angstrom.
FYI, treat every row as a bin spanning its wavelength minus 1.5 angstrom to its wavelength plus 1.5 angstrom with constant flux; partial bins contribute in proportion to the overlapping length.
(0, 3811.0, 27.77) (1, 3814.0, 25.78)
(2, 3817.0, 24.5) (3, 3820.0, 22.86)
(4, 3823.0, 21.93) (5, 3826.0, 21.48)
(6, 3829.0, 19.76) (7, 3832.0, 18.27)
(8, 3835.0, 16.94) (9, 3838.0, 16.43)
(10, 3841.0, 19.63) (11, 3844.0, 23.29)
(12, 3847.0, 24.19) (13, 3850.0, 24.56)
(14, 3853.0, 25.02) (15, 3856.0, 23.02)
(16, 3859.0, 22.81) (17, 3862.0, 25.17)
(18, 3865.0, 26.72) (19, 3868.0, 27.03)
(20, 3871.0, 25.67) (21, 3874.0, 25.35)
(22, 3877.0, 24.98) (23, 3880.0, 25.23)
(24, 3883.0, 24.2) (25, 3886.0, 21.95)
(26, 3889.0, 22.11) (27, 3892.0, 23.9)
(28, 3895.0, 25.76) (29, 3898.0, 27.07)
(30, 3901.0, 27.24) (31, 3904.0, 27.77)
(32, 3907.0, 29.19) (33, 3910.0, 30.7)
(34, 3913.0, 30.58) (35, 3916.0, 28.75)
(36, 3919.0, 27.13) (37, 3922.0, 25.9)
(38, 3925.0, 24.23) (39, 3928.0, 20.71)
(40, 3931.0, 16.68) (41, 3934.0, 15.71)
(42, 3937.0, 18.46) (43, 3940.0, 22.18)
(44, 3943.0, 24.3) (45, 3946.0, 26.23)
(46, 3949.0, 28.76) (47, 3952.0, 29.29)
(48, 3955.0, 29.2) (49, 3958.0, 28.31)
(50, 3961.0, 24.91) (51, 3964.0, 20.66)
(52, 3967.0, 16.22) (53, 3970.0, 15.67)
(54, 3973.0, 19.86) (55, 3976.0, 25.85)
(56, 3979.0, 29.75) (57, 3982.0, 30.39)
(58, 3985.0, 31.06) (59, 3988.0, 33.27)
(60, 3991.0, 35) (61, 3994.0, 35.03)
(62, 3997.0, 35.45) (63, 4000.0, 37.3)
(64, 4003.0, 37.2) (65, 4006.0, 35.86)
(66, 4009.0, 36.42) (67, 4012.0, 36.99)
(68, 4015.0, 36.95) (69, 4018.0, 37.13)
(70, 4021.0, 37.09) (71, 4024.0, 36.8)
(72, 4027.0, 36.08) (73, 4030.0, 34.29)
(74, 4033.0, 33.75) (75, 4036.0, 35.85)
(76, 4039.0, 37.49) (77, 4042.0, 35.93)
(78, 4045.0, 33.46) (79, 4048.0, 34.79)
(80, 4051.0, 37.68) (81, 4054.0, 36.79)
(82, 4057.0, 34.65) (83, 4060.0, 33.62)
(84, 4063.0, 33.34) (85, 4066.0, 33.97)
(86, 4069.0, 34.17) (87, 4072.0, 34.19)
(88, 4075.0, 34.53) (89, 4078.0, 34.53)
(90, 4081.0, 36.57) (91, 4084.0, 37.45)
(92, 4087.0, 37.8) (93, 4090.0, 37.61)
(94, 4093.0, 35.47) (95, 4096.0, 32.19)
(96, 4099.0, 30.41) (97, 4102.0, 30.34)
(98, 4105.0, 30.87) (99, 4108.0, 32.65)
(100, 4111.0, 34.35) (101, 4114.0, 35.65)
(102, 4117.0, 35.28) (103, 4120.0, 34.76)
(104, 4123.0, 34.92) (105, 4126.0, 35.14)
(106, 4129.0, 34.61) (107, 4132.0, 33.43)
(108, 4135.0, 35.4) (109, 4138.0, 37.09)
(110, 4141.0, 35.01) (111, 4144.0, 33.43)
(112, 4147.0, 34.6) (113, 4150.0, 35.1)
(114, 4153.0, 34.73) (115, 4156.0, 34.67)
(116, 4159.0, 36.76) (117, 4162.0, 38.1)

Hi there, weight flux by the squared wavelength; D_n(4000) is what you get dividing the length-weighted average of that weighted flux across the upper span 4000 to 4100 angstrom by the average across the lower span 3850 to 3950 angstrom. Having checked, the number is 1.5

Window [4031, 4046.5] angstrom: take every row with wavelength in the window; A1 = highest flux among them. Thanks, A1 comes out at 37.49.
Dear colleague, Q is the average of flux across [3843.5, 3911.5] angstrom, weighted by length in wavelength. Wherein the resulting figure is 25.4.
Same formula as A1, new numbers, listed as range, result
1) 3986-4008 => 37.3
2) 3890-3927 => 30.7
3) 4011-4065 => 37.68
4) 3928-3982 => 30.39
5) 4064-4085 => 37.45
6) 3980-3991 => 35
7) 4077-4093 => 37.8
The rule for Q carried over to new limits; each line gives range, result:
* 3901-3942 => 24.6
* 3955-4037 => 31.5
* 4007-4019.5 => 36.8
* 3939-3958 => 26.9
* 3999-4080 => 35.6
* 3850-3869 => 24.9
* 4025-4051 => 35.4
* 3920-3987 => 23.9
